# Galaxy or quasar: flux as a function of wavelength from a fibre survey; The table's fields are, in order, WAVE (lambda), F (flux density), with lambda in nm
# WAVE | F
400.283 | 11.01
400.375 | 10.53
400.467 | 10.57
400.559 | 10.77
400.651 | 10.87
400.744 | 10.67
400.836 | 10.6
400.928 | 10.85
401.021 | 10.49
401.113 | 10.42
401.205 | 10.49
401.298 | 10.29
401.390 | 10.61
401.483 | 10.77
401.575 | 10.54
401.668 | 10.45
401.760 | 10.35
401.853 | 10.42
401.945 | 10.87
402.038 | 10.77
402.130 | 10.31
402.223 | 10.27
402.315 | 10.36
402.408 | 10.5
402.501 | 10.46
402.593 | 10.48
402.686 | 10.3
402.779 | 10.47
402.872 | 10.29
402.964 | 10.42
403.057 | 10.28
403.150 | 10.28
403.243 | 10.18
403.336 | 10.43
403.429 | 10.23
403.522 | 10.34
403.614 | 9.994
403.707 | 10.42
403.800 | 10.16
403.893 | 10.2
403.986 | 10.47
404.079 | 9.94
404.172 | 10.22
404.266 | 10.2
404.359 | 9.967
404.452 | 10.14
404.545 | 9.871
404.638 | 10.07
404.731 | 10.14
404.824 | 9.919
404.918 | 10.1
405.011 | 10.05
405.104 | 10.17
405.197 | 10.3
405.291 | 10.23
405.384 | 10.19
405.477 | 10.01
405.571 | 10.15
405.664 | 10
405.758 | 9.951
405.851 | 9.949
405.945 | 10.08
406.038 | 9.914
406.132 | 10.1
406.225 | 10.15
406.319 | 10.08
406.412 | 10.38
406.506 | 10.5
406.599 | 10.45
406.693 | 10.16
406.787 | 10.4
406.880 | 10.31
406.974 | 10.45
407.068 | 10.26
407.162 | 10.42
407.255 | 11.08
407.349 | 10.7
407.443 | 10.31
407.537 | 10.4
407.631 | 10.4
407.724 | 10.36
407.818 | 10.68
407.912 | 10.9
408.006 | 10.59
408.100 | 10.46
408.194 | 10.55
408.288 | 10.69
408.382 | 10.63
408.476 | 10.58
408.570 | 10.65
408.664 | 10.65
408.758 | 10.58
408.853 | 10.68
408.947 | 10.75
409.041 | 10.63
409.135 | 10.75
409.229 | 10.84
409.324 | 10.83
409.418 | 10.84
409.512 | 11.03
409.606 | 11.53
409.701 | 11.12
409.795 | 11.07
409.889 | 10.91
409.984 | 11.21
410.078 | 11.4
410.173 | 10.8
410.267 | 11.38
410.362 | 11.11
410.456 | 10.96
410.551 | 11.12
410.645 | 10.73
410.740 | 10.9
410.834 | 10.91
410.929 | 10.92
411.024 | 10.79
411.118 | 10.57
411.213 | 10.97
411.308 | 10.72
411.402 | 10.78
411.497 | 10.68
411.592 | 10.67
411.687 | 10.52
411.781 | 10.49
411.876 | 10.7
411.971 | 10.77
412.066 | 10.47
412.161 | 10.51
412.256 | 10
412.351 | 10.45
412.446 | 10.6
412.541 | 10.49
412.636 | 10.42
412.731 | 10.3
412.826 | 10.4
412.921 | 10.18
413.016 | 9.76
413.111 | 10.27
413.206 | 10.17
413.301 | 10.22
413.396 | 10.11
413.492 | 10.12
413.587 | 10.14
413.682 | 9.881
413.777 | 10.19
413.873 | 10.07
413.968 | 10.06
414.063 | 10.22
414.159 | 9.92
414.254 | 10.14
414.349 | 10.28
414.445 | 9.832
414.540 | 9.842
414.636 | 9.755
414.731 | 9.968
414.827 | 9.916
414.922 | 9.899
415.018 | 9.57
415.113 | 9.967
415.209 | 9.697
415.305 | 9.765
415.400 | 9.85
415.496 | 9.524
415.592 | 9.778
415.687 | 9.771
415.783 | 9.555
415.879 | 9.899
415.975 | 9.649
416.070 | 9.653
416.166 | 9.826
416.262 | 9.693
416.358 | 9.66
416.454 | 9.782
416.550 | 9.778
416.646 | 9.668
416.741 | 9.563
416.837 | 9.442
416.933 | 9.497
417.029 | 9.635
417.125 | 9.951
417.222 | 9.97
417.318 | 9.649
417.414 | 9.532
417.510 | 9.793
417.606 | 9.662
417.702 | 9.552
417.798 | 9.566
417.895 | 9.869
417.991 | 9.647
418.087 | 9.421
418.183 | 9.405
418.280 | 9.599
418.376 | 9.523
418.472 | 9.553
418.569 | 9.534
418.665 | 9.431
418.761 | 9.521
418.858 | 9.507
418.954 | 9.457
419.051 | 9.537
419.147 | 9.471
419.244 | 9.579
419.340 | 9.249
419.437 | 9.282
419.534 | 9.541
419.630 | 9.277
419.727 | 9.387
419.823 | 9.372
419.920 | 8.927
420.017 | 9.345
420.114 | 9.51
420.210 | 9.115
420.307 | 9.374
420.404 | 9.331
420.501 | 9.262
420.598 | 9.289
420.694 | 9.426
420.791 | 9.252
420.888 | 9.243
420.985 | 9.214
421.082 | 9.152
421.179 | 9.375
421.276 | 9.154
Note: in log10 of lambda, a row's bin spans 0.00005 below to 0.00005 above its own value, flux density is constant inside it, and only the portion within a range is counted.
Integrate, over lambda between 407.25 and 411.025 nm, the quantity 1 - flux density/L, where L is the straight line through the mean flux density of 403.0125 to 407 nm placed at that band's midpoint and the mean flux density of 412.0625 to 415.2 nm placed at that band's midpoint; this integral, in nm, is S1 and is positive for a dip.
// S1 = -0.25 nm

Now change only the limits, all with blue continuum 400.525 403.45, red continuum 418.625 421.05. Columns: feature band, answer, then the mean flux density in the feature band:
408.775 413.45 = -0.37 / 10.7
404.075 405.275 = 0.03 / 10.1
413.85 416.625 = -0.05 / 9.83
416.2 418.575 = -0.03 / 9.64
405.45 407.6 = -0.02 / 10.3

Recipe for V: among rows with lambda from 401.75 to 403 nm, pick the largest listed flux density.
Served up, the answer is 10.87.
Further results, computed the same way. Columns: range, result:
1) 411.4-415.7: 10.78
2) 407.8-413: 11.53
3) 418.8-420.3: 9.579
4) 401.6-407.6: 11.08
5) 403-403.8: 10.43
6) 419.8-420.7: 9.51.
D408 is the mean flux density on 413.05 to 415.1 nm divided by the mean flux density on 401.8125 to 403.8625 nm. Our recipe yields 0.97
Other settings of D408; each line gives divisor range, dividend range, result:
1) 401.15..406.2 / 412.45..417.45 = 0.97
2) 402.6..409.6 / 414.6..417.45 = 0.94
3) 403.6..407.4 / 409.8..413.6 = 1.04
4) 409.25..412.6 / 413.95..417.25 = 0.90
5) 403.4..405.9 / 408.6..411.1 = 1.08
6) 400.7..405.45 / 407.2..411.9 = 1.04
